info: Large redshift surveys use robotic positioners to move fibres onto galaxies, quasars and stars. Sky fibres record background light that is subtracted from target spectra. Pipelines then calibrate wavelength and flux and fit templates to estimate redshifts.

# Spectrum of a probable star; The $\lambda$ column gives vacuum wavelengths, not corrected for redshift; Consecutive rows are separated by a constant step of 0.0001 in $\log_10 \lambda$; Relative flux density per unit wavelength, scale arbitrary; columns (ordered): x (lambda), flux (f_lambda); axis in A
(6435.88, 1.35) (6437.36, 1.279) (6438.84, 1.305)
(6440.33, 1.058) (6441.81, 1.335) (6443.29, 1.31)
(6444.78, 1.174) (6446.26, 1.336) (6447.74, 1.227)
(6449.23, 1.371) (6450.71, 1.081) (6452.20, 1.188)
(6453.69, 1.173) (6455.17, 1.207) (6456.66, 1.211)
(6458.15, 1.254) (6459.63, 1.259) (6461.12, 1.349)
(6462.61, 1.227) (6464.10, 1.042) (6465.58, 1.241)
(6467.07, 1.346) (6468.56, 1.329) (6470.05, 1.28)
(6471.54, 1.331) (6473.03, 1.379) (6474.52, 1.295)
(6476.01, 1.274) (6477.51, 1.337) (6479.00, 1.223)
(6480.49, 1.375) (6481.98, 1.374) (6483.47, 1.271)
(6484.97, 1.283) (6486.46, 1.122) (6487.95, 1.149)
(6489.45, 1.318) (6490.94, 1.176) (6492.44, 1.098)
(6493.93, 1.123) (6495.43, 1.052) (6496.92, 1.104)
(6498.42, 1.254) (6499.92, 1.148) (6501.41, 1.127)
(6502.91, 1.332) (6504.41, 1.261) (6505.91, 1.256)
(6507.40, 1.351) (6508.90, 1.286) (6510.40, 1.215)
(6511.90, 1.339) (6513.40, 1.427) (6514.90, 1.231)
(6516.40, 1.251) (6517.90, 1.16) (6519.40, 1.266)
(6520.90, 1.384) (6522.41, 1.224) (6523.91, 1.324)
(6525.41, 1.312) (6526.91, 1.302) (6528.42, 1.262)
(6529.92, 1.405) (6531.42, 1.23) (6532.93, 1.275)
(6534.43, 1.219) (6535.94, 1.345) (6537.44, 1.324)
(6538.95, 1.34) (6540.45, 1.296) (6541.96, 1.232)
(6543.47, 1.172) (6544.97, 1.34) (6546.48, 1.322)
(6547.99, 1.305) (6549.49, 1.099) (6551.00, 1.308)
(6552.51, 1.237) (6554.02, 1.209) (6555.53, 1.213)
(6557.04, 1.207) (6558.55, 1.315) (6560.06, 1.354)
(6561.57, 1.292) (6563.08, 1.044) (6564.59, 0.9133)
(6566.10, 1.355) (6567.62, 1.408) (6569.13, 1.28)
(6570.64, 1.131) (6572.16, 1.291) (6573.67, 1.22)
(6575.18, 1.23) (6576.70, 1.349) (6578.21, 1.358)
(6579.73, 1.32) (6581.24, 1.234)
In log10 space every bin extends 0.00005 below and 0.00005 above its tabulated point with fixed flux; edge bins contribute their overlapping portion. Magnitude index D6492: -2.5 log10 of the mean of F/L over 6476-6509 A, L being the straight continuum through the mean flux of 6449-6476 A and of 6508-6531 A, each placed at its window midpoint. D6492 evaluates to 0.04 mag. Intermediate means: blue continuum 1.25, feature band 1.23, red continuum 1.29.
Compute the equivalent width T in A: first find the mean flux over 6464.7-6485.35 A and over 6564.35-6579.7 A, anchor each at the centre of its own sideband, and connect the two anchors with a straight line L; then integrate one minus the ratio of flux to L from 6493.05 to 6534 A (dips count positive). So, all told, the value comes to 1.2 A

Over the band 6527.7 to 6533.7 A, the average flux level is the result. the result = 1.29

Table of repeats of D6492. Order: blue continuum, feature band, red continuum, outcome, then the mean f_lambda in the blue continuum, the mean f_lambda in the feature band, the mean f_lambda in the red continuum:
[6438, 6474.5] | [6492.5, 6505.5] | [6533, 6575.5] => 0.07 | 1.25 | 1.17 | 1.25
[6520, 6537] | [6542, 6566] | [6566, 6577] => 0.05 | 1.3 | 1.23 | 1.27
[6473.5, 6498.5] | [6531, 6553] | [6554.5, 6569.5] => -0.03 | 1.23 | 1.27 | 1.24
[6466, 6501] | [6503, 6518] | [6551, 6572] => -0.04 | 1.24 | 1.29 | 1.23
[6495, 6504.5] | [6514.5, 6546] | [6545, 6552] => -0.04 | 1.18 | 1.28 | 1.27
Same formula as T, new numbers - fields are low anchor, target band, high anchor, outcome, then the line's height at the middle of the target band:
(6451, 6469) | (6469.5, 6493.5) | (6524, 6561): -0.5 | 1.24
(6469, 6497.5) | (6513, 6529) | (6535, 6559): -0.3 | 1.26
